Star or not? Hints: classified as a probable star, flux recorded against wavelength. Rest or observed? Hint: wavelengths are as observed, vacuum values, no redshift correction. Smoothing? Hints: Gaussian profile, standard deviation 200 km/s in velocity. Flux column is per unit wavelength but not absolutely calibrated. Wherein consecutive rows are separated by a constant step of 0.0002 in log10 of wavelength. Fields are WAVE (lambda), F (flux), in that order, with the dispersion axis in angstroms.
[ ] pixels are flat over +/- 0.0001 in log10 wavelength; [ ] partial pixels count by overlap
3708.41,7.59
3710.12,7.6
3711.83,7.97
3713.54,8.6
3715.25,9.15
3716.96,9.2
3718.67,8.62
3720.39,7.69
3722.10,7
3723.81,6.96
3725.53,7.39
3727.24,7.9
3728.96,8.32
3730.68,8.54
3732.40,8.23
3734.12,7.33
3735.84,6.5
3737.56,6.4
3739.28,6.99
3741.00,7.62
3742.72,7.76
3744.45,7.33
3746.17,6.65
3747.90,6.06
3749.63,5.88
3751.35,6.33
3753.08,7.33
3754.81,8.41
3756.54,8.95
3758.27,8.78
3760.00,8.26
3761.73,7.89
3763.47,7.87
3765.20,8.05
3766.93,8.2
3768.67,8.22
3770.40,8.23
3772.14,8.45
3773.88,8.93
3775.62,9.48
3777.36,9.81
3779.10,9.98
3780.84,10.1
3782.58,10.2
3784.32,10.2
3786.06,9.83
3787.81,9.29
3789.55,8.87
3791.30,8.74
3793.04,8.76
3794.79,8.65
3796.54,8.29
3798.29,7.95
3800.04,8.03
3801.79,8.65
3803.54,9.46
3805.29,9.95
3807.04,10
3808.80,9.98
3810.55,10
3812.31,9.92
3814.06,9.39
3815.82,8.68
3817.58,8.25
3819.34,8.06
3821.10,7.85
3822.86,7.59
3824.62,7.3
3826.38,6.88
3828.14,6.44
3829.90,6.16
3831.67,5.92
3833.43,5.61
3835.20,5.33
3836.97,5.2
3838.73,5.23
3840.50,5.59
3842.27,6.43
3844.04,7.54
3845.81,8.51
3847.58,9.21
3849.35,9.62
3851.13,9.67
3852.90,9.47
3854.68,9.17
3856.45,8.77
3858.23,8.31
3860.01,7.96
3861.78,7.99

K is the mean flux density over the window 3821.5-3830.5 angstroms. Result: 6.95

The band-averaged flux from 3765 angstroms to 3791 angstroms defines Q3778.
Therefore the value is 9.21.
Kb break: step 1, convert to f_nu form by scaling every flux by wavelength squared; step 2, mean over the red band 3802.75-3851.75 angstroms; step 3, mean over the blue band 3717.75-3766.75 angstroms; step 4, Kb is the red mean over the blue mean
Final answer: 1.08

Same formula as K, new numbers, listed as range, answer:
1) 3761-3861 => 8.35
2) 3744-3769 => 7.61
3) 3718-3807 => 8.24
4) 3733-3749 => 6.96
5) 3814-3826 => 8.02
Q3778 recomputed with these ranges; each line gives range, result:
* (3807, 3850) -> 7.57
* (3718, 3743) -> 7.54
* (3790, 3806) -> 8.71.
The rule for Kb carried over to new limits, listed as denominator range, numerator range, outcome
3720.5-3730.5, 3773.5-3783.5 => 1.33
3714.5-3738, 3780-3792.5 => 1.27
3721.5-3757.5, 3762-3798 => 1.25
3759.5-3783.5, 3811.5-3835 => 0.87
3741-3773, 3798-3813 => 1.25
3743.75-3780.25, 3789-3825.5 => 1.11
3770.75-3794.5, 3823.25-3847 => 0.70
